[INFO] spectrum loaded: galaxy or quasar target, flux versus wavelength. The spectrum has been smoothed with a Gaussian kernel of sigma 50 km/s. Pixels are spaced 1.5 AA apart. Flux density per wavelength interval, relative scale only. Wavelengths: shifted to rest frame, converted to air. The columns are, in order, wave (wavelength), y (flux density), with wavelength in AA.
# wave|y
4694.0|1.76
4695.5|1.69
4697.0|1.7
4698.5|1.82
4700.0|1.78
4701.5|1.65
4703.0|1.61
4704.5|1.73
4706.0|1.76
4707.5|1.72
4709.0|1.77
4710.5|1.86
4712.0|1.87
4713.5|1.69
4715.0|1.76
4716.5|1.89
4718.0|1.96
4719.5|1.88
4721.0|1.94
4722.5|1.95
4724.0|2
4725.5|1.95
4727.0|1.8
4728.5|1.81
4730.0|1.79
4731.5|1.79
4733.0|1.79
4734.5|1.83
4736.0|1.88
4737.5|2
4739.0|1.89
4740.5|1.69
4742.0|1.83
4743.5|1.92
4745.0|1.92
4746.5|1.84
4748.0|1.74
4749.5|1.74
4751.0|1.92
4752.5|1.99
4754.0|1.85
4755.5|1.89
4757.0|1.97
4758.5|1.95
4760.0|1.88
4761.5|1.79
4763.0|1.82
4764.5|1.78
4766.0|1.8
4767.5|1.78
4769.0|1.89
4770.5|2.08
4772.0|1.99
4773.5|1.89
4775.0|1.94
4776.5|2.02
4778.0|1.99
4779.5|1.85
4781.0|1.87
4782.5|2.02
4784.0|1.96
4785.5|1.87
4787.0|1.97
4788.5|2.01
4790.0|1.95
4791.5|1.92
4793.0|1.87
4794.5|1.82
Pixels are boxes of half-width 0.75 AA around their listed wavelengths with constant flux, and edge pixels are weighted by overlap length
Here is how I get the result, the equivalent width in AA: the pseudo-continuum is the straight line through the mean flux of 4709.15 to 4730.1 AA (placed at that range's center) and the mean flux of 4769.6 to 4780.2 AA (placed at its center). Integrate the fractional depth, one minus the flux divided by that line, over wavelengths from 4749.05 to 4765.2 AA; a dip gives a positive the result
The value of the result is 0.5 AA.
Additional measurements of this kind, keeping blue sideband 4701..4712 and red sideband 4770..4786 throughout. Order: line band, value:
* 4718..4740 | -0.9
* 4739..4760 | 0.0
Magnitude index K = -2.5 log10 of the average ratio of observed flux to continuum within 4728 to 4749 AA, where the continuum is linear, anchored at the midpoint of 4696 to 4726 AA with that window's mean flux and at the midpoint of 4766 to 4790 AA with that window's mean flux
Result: 0.02 mag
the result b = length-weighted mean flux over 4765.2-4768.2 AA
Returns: 1.79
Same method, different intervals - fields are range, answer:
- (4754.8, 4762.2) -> 1.9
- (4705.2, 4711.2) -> 1.78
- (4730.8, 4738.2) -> 1.86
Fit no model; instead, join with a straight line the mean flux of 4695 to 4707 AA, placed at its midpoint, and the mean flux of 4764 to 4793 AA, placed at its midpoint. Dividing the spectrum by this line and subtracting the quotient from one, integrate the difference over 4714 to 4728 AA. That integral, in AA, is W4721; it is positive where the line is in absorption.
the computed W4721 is -1.00 AA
